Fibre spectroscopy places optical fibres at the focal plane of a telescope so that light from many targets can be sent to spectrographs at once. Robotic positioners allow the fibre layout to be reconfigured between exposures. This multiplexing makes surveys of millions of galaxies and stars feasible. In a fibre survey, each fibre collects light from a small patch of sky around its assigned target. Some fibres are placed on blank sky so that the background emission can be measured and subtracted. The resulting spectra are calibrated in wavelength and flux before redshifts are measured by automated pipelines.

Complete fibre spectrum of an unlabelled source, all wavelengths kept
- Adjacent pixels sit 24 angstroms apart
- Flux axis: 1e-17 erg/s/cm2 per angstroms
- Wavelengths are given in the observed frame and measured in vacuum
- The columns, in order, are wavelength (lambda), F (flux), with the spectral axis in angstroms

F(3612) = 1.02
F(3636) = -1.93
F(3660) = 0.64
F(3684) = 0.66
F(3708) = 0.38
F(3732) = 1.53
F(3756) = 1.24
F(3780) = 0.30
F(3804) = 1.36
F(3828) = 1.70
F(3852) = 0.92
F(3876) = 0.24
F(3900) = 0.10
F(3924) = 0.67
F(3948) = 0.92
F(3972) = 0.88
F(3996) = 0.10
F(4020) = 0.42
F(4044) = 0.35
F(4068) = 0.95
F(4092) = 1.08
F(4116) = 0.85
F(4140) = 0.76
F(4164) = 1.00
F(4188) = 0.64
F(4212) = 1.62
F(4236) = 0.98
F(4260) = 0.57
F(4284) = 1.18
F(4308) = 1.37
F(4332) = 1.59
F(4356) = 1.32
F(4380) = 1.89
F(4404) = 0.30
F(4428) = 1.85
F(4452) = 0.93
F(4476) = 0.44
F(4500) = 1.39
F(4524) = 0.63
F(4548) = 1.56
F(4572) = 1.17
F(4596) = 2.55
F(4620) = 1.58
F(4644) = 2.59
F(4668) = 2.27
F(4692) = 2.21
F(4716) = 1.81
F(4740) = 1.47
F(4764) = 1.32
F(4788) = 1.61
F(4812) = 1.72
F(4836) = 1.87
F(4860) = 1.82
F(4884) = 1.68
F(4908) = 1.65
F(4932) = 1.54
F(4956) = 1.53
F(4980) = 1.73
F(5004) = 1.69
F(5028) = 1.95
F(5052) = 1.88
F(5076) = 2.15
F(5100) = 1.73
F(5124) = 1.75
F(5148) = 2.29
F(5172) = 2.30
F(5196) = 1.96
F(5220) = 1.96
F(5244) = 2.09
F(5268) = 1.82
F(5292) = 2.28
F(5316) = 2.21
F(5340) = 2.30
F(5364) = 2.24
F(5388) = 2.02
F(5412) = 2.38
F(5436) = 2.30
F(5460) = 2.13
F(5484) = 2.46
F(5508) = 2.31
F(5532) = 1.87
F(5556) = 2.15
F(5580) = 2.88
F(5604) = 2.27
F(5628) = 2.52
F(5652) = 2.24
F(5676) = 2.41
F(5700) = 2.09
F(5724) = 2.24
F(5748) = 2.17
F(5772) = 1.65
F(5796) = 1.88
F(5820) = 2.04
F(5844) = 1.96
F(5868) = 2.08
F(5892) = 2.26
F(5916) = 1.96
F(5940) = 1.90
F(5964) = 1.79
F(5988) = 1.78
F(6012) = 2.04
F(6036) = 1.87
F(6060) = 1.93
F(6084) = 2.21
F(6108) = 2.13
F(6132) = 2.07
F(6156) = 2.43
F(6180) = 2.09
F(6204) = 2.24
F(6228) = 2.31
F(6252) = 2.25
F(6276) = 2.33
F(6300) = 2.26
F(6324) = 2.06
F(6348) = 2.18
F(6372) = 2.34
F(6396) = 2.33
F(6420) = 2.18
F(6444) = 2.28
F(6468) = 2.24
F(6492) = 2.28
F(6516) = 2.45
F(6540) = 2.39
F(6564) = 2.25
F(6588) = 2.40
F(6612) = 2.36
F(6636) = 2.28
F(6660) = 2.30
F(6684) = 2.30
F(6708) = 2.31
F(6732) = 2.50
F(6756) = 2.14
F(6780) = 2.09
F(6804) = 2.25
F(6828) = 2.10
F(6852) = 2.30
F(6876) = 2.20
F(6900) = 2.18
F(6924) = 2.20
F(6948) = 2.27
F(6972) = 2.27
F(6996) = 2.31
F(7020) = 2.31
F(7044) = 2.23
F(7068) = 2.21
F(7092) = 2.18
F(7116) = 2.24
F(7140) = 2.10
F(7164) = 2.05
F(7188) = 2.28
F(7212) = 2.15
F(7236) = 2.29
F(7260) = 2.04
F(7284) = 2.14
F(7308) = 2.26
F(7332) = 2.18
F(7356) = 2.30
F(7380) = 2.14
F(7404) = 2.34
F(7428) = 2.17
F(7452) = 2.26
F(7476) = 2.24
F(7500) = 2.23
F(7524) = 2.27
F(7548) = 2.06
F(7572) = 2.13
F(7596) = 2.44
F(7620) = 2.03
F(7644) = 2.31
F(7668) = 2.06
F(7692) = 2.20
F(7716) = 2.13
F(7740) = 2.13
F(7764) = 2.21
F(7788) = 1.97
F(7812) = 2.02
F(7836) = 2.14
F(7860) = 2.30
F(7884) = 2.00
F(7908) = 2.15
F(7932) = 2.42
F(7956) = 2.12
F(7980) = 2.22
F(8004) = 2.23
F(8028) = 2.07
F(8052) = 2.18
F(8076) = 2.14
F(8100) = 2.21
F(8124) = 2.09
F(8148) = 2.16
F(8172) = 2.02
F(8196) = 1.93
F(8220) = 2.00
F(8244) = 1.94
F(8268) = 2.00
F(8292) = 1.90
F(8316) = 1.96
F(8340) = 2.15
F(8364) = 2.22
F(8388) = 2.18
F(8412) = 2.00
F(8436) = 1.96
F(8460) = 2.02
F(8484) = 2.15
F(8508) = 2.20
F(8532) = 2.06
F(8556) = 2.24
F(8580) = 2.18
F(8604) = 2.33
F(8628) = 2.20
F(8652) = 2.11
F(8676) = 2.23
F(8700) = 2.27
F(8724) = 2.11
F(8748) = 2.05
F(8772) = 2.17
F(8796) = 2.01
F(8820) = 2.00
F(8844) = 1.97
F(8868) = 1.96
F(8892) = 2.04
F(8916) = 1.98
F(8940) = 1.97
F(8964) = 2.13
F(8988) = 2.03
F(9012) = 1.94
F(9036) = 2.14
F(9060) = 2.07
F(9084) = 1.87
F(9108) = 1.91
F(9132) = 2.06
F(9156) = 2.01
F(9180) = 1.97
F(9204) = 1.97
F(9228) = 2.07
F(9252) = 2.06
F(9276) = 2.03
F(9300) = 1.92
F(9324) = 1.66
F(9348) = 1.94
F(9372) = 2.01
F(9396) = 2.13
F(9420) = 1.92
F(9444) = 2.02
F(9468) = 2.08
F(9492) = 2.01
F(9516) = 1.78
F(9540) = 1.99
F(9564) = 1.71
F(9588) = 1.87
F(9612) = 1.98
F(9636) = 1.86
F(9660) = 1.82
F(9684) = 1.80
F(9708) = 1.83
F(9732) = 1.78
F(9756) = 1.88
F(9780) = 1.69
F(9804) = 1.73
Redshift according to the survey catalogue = 0.149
